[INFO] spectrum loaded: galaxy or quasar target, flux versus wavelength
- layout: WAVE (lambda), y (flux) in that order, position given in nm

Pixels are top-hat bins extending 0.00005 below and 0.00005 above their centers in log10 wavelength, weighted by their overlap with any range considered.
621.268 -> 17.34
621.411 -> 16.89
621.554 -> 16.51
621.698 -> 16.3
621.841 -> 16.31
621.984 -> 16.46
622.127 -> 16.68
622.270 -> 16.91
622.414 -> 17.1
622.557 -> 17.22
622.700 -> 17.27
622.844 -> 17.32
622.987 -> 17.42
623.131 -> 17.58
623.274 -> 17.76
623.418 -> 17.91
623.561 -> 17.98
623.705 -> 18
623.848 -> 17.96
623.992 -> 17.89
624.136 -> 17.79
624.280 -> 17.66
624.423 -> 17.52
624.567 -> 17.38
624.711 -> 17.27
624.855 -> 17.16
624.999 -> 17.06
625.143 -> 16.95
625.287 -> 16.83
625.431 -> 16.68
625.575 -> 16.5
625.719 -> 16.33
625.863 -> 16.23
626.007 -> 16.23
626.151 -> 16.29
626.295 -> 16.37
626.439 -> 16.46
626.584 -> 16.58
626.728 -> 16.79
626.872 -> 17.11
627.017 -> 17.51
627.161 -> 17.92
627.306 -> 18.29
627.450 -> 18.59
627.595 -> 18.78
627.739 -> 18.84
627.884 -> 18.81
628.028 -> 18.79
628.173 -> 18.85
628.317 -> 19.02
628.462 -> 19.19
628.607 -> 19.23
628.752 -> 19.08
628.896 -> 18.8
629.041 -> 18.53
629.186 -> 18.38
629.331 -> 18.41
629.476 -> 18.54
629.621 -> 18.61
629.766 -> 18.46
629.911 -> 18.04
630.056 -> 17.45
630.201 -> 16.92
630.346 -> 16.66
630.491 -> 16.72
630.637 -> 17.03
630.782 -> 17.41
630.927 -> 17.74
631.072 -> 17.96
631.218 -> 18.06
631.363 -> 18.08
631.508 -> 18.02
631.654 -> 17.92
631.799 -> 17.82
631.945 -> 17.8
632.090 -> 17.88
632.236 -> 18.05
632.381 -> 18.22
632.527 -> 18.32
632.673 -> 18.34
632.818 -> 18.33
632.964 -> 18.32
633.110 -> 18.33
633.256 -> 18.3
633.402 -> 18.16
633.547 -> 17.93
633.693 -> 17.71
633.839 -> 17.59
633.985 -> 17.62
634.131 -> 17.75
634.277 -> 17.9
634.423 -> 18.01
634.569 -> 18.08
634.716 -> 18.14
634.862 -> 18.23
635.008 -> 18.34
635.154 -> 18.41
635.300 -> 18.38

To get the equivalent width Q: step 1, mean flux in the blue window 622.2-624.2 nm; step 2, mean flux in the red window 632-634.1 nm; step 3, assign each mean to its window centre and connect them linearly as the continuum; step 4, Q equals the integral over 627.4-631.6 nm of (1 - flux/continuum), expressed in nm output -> -0.08 nm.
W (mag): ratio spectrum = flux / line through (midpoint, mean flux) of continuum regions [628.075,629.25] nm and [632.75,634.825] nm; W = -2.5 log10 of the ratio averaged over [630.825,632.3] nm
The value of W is 0.03 mag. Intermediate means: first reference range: 18.9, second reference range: 18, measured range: 17.9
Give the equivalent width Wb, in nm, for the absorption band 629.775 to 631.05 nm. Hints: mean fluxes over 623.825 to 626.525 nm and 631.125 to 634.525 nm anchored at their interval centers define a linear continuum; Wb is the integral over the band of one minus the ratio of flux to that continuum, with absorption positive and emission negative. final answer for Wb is 0.03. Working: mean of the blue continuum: 17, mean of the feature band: 17.3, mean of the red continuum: 18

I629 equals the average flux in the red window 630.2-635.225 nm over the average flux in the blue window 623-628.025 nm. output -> 1.03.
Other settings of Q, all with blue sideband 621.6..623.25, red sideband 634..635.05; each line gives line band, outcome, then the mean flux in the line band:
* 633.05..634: 0.00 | 18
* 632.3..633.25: -0.02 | 18.3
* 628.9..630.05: -0.05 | 18.4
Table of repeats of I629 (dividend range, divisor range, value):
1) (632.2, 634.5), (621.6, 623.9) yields 1.05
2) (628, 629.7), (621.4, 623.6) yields 1.10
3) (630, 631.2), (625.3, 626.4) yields 1.05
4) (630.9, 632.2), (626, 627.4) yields 1.05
